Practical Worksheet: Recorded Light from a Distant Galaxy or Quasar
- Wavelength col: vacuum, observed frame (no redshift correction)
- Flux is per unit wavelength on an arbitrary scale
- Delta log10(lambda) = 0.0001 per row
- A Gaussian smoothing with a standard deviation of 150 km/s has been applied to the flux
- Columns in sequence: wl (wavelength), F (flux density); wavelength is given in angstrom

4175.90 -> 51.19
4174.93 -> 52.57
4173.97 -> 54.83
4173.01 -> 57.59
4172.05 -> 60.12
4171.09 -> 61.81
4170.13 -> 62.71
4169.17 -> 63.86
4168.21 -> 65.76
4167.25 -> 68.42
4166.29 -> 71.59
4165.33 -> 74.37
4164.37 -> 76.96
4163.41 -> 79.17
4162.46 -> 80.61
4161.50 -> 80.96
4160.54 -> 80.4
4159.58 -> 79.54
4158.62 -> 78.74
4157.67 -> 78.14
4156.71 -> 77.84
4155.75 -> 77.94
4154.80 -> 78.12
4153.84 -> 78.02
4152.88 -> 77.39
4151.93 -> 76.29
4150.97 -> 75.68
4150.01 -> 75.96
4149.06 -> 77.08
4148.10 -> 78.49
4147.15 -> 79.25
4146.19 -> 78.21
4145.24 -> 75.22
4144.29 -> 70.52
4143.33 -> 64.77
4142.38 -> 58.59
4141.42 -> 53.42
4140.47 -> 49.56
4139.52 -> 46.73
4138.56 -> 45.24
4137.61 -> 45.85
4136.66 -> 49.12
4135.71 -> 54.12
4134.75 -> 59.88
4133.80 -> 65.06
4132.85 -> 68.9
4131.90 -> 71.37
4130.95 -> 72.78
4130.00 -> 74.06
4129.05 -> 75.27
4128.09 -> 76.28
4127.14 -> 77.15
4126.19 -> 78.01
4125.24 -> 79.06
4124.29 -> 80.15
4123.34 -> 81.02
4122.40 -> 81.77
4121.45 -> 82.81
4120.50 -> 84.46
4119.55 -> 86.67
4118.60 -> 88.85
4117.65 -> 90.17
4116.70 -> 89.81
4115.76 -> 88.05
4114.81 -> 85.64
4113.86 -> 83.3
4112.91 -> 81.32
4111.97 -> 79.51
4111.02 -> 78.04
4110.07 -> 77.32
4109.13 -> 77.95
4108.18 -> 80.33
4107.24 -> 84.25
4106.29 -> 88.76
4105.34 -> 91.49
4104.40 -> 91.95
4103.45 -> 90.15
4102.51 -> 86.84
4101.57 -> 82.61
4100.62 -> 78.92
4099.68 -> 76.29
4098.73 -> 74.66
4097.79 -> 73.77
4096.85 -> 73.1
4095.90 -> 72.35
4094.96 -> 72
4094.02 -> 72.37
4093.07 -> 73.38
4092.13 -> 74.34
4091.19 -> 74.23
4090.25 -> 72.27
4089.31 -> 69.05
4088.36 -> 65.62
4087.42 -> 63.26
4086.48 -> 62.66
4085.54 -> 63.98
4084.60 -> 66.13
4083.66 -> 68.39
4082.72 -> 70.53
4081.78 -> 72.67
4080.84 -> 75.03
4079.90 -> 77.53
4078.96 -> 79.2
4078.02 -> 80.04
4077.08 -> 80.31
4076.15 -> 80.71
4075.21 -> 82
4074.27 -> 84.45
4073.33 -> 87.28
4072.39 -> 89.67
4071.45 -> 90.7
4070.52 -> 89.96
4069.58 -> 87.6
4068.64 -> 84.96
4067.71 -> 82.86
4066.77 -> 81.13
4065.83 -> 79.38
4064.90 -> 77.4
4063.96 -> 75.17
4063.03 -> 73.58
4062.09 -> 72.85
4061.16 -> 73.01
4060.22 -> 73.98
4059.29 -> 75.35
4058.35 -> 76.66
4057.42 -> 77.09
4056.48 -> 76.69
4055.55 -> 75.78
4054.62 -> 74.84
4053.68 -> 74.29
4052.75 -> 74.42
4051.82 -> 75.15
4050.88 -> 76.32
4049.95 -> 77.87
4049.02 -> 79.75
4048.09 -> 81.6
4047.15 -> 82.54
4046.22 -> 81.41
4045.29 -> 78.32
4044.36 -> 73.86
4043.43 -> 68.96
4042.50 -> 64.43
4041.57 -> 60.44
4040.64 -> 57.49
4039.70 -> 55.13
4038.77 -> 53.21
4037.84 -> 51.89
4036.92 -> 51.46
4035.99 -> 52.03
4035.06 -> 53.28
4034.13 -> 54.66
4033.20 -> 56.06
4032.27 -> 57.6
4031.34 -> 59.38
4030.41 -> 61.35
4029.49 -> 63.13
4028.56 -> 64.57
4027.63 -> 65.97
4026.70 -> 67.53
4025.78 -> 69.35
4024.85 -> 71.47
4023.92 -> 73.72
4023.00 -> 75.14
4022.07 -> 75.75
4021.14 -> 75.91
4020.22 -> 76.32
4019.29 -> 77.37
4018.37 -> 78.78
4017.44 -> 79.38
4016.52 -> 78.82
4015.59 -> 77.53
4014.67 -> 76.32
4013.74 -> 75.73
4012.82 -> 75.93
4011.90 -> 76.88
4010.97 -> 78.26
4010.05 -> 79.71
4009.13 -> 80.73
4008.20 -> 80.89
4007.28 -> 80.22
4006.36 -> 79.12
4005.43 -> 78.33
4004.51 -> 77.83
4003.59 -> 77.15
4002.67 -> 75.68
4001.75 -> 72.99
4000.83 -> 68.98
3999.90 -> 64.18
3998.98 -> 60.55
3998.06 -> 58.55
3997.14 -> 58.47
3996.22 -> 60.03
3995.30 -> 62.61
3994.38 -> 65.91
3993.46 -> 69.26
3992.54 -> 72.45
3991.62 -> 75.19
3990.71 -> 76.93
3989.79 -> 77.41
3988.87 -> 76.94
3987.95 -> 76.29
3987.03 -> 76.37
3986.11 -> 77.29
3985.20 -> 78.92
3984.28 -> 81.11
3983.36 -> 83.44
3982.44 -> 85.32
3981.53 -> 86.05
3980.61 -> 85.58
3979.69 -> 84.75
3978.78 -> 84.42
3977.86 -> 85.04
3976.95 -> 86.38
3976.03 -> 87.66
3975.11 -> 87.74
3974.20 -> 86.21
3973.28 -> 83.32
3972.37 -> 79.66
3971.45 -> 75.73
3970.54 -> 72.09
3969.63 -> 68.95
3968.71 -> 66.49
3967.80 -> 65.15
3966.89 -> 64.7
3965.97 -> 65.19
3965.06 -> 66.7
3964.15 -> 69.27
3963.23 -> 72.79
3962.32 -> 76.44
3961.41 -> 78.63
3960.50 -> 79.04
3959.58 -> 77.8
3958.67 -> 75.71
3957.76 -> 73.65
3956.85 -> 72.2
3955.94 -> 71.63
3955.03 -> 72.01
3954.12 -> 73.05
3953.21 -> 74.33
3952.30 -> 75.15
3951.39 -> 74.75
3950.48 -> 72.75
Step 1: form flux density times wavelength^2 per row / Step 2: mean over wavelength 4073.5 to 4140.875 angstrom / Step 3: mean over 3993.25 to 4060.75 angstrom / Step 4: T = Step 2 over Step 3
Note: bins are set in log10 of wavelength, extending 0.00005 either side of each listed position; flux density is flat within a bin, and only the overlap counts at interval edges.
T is 1.1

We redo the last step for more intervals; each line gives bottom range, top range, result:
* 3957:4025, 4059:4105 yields 1.07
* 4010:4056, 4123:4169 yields 1.08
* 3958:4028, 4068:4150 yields 1.06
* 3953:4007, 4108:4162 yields 1.07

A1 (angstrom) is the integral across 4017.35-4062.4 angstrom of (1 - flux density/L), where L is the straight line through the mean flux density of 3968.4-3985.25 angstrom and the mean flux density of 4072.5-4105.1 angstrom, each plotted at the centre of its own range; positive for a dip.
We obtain 5.2 angstrom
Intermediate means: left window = 81.7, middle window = 69.4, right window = 75.8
